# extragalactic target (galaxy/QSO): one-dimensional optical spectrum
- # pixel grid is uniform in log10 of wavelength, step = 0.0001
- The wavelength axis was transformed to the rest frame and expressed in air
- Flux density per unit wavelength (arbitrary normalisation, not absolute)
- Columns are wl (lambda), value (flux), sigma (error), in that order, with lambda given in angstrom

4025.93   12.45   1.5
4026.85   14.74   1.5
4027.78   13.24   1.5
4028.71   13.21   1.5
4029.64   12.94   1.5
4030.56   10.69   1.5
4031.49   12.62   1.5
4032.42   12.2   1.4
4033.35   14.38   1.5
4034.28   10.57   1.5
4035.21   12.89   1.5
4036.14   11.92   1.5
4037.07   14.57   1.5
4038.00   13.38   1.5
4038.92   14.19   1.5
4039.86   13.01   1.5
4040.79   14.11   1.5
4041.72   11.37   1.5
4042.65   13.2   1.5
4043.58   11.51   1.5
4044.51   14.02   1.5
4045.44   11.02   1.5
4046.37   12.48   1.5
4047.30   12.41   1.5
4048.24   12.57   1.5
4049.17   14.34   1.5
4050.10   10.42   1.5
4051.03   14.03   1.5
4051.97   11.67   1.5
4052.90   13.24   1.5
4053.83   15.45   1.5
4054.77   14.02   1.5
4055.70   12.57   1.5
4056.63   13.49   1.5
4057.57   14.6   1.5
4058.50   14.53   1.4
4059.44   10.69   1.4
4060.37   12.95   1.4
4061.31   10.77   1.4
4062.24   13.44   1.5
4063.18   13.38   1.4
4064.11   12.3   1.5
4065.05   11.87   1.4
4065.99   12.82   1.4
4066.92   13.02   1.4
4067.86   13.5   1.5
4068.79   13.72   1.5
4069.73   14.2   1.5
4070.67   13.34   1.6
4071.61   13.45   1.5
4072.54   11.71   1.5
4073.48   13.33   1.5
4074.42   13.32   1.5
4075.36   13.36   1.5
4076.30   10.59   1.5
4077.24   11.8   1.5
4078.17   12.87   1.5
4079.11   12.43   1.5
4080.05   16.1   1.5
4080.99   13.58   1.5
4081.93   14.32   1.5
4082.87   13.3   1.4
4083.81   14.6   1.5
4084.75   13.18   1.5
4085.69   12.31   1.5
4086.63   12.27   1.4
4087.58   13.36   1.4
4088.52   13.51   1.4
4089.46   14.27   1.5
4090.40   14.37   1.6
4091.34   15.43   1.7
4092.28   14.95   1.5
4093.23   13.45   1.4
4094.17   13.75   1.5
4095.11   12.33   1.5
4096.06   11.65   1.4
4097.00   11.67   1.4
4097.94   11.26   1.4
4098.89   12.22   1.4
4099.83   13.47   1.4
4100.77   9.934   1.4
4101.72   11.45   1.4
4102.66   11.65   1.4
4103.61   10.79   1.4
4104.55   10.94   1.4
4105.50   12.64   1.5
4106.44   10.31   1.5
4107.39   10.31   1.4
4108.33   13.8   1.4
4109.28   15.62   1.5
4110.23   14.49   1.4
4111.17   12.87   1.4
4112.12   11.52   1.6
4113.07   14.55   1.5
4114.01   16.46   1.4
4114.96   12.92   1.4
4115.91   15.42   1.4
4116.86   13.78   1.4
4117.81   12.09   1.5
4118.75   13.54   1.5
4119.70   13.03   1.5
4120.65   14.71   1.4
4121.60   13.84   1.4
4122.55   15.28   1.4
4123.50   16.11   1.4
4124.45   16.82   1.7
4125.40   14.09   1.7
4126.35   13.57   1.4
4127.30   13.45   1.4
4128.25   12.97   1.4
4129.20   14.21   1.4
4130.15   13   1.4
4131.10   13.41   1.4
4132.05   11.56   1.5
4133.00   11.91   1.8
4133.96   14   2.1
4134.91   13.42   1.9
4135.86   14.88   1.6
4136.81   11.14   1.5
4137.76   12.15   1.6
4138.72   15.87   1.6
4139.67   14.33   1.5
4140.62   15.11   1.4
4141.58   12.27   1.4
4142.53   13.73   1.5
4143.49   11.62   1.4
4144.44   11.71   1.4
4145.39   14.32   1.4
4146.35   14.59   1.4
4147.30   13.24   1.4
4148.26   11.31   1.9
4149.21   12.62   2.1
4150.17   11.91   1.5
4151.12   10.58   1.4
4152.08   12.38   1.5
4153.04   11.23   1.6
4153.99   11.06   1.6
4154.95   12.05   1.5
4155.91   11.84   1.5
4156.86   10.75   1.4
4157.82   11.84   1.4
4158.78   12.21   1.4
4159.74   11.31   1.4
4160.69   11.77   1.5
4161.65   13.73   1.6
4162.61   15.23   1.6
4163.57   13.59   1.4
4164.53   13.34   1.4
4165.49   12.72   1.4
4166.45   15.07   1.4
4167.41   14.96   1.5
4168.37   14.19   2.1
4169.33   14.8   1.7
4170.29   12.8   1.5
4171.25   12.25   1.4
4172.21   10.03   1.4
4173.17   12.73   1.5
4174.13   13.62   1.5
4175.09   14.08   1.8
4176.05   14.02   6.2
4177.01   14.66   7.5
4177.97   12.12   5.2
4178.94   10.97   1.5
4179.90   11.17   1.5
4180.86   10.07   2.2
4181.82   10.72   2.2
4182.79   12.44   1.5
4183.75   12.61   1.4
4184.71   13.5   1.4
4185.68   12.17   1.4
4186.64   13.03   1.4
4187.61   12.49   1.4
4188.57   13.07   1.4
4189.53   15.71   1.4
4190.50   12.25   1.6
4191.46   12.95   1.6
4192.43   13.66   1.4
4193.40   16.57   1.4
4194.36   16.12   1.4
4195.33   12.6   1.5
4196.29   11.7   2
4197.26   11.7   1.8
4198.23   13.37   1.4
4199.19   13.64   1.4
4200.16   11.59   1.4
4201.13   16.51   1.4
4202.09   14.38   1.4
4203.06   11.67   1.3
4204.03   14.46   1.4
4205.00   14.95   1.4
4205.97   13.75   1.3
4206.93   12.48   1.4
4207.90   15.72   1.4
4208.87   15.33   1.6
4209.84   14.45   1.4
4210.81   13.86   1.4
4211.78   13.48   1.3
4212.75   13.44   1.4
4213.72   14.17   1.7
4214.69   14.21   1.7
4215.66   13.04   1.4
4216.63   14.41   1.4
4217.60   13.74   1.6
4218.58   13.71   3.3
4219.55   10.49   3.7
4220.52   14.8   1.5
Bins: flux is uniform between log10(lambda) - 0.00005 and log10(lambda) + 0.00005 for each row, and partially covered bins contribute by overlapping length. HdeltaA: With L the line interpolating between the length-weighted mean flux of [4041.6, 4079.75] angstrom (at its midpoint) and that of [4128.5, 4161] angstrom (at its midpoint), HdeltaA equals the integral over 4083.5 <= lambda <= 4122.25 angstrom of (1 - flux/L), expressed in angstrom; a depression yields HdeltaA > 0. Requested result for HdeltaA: -0.9 angstrom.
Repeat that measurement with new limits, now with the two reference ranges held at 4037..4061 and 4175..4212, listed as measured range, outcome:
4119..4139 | -0.9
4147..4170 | 1.0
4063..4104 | 0.4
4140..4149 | 0.1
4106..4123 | -0.5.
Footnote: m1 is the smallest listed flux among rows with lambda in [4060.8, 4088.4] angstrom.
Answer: 10.59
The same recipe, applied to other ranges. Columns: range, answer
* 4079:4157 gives 9.934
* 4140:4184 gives 10.03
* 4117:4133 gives 11.56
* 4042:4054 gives 10.42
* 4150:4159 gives 10.58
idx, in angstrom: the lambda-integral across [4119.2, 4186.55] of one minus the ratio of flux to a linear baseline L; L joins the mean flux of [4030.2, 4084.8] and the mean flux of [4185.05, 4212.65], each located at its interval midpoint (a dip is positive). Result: 2.2 angstrom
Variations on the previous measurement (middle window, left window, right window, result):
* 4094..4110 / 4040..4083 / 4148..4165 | 0.8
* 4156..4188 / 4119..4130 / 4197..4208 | 2.7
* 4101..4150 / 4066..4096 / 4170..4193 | -0.9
